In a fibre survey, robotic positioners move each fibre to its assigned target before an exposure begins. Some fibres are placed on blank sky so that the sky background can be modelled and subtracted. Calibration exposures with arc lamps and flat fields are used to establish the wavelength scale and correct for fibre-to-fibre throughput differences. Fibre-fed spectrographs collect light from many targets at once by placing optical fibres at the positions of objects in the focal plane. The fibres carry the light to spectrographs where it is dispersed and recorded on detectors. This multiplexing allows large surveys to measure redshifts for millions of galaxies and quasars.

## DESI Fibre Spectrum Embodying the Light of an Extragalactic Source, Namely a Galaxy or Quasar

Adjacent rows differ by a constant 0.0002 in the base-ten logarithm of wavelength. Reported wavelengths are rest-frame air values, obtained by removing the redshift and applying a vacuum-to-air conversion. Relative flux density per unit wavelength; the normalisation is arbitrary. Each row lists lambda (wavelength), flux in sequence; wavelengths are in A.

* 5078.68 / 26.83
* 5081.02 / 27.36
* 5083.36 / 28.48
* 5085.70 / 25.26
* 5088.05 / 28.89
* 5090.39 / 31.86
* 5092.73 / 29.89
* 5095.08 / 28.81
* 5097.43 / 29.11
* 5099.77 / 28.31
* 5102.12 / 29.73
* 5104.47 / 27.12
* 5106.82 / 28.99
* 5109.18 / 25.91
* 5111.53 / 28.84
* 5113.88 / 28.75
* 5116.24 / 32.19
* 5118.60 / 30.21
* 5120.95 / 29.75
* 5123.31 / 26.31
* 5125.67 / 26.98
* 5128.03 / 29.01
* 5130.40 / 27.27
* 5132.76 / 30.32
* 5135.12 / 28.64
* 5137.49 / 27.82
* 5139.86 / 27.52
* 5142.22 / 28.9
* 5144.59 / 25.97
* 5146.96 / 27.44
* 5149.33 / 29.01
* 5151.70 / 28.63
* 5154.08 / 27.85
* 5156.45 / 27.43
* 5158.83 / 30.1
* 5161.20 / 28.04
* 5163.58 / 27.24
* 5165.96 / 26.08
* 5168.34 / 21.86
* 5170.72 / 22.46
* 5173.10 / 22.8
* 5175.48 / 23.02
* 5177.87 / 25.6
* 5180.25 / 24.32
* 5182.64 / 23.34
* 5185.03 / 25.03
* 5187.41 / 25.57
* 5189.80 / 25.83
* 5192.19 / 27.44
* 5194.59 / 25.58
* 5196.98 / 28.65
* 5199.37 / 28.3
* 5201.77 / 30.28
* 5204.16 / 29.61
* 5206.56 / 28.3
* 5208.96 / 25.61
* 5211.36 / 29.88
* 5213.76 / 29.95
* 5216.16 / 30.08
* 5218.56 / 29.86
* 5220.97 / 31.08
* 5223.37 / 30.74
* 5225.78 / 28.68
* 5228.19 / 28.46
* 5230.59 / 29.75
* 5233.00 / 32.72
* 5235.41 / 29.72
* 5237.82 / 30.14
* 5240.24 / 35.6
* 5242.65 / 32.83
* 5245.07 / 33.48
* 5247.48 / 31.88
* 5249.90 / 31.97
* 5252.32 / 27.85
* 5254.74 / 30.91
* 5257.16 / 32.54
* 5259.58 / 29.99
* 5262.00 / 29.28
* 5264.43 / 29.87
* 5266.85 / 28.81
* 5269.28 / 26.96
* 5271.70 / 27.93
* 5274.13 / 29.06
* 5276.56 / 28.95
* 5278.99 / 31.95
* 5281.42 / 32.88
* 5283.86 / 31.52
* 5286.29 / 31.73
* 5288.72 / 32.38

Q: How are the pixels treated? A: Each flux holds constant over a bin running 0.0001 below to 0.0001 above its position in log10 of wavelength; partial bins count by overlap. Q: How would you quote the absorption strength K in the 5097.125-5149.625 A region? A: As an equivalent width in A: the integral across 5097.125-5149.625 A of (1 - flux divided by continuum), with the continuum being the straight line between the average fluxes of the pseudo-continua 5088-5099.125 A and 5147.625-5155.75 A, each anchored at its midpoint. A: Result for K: 1.1 A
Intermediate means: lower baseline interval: 29.8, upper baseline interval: 28.4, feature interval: 28.4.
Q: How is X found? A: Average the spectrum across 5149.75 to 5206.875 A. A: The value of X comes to 26.4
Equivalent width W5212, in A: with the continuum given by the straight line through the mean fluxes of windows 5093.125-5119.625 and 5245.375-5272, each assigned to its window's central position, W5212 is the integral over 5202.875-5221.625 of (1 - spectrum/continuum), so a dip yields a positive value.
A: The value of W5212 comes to 0.3 A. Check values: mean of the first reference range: 28.9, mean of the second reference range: 30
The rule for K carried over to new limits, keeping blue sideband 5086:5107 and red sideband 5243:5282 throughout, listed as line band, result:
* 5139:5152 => 0.7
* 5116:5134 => 0.3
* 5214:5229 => 0.1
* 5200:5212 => 0.5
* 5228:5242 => -0.6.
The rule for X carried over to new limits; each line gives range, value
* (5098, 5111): 28.1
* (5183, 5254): 29.4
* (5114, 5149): 28.5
